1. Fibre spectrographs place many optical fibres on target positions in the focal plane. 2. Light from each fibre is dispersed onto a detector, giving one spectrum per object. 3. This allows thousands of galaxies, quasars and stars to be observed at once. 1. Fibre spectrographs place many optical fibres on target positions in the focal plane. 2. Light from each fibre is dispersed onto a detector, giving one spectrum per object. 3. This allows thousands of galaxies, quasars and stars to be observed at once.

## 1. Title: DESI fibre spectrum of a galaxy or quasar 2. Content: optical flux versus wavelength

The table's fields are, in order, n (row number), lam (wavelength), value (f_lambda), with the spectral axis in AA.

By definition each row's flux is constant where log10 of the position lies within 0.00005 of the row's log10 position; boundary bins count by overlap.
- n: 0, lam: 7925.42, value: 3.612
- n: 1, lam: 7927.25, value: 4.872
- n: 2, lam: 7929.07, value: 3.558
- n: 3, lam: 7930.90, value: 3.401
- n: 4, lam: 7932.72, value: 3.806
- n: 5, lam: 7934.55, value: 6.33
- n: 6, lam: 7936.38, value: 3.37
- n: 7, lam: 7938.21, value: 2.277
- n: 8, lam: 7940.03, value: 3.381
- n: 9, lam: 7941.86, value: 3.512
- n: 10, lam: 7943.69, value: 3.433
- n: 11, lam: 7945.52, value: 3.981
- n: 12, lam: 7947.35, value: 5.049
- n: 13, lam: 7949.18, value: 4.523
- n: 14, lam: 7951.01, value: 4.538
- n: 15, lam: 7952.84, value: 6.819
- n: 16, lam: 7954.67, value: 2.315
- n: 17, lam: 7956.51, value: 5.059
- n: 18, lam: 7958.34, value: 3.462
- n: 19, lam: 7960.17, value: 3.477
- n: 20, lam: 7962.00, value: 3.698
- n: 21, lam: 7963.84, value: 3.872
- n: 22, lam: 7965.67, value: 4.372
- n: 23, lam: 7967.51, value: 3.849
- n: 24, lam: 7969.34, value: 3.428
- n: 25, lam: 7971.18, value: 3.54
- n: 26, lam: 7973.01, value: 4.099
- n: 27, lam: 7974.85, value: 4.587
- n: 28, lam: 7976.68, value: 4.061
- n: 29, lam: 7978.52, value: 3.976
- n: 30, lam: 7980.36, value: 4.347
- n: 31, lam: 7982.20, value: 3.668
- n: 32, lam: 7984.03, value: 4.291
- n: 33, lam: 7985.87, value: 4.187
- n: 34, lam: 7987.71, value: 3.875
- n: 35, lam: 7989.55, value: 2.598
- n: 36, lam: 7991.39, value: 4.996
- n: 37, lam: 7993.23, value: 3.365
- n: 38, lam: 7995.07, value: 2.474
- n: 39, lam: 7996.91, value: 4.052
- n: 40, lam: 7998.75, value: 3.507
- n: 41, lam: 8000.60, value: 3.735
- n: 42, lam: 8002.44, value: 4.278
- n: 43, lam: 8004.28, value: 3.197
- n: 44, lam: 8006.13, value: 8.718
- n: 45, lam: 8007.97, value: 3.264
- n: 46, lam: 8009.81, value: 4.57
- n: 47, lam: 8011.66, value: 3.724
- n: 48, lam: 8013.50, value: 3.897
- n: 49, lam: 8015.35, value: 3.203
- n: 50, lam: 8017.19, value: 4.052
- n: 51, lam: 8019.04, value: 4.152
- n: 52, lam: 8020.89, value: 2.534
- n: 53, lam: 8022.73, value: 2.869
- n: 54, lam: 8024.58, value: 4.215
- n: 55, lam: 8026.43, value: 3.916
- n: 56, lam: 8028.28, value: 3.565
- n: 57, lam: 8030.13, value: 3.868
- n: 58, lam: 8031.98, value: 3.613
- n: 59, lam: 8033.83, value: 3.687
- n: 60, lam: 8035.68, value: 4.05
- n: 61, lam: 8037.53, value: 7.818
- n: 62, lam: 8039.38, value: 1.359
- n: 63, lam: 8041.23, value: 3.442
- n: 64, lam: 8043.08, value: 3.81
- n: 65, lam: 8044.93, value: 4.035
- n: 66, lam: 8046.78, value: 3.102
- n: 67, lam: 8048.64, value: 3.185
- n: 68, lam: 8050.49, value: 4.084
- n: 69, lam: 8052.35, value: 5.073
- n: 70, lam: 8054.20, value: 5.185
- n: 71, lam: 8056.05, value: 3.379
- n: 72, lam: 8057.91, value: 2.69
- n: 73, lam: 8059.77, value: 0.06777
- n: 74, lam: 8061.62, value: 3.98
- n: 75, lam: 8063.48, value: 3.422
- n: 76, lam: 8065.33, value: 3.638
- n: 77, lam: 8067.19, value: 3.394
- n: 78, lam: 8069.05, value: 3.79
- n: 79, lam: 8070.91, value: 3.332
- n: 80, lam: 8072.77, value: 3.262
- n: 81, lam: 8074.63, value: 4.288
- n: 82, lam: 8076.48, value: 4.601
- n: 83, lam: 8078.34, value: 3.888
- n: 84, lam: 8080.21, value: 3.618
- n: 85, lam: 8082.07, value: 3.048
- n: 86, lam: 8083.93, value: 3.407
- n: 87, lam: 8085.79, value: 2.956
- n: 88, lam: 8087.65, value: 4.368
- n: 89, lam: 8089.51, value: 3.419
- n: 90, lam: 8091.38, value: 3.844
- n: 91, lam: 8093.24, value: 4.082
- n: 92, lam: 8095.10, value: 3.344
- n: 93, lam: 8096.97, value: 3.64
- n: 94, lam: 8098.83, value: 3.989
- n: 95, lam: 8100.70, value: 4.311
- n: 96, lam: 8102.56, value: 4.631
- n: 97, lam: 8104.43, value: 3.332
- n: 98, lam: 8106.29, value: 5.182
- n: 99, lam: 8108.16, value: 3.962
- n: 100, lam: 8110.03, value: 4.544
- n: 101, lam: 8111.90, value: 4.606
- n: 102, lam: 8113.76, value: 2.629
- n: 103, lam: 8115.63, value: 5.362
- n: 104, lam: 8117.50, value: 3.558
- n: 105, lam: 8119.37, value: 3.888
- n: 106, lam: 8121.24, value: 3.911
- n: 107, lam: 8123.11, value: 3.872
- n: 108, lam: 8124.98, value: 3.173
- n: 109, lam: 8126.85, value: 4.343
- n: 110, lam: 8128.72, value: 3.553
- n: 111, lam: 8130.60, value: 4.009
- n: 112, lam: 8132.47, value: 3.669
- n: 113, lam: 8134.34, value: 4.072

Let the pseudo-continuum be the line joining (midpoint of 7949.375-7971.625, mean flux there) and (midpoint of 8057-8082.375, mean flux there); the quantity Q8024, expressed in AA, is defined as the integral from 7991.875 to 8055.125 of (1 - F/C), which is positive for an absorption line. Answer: -4.9 AA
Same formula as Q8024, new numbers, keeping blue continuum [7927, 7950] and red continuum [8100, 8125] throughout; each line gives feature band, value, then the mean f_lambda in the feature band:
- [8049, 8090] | 4.81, 3.58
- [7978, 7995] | 0.56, 3.85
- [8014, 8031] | 1.74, 3.6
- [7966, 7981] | -0.10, 3.99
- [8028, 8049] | 1.10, 3.82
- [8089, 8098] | 0.88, 3.68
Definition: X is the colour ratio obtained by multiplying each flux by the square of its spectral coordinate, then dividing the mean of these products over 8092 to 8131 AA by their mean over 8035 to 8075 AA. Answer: 1.1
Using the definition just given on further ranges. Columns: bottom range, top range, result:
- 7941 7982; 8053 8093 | 0.89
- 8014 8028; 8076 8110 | 1.10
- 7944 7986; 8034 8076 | 0.91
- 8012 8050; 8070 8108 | 1.04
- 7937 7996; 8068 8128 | 1.03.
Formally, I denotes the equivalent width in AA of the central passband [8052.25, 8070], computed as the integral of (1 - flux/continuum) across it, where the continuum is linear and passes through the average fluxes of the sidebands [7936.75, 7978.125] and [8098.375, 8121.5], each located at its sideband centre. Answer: 3.1 AA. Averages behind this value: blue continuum 3.96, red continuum 4.16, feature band 3.39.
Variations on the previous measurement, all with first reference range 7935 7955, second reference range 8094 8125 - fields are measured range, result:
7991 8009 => -0.5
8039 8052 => 1.9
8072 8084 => 0.8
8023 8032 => 0.5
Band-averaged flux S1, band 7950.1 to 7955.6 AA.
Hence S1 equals 4.55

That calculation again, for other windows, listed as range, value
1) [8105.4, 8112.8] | 4.56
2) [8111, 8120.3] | 4.01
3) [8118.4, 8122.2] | 3.9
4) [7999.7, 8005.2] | 3.74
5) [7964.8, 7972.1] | 3.79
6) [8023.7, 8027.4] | 4.05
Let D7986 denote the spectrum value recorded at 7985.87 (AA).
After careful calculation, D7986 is 4.187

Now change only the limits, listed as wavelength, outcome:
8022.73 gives 2.869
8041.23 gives 3.442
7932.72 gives 3.806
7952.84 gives 6.819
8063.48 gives 3.422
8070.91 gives 3.332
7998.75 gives 3.507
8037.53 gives 7.818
